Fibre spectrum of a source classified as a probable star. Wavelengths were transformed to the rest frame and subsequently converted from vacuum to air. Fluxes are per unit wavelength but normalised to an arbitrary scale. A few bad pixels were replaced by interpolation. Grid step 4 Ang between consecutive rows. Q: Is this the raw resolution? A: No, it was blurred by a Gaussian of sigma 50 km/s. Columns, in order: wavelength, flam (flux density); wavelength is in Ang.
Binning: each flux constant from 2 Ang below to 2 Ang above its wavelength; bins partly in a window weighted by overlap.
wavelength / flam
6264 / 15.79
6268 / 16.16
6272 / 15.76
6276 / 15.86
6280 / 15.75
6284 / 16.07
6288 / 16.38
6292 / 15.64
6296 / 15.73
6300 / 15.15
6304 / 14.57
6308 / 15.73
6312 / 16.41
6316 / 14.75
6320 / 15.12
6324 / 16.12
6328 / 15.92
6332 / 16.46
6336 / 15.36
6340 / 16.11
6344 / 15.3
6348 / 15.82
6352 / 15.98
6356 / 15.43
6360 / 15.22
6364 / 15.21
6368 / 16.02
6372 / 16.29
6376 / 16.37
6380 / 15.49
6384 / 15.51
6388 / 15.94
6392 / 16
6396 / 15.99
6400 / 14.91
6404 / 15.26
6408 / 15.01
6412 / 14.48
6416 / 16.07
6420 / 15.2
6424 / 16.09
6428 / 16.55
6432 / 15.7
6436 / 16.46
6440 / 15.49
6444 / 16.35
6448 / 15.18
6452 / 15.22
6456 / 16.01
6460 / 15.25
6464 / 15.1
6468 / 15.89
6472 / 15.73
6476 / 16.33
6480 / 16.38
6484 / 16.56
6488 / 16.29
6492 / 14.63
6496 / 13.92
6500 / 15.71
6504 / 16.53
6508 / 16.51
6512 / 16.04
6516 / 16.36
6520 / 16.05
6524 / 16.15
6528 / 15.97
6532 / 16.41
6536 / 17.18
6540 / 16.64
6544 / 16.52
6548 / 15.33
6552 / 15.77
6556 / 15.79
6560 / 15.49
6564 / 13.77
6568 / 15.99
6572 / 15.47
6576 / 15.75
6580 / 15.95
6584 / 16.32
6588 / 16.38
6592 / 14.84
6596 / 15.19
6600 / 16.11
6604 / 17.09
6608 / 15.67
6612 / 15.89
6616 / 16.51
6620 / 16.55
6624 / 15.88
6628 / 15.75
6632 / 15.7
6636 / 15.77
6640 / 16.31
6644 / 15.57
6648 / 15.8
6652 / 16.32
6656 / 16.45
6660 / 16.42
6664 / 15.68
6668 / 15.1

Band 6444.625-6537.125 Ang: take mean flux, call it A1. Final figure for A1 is 15.9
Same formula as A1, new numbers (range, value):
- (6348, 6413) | 15.6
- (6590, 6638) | 15.9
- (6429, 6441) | 16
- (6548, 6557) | 15.7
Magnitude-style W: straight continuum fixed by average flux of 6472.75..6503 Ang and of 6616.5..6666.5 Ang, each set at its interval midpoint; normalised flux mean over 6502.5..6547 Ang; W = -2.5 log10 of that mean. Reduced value -0.04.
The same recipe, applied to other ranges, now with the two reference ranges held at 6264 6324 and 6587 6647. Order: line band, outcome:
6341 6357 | 0.003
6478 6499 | 0.018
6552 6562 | 0.015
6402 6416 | 0.048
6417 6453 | -0.003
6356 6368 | 0.024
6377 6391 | 0.001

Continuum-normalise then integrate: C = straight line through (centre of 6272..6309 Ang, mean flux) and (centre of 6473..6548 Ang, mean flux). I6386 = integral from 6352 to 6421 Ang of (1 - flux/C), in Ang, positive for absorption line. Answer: 1.2 Ang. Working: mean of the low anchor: 15.7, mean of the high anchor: 16.1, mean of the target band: 15.6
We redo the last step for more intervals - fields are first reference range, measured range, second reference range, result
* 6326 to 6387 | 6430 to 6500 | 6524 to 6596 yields 0.6 Ang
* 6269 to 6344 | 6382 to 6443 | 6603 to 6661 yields 0.7 Ang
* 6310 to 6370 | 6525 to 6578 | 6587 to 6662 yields 0.2 Ang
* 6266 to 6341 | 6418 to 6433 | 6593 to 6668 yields -0.1 Ang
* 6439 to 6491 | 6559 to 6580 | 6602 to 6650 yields 0.8 Ang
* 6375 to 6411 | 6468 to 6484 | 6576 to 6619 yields -0.4 Ang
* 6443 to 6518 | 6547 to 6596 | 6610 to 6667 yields 1.1 Ang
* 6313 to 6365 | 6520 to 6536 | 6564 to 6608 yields -0.5 Ang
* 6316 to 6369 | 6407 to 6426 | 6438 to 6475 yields 0.3 Ang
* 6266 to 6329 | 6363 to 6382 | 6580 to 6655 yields -0.2 Ang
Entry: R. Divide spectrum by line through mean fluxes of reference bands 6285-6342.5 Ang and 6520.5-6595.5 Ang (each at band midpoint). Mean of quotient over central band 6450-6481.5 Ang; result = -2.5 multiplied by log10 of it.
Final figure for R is 0.00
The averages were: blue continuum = 15.7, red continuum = 15.9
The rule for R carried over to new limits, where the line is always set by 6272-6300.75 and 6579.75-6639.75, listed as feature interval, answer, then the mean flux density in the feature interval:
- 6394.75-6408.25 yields 0.04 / 15.3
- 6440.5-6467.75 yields 0.03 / 15.5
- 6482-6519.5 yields 0.01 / 15.8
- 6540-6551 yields -0.01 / 16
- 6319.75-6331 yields 0.00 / 15.9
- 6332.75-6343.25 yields 0.01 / 15.8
